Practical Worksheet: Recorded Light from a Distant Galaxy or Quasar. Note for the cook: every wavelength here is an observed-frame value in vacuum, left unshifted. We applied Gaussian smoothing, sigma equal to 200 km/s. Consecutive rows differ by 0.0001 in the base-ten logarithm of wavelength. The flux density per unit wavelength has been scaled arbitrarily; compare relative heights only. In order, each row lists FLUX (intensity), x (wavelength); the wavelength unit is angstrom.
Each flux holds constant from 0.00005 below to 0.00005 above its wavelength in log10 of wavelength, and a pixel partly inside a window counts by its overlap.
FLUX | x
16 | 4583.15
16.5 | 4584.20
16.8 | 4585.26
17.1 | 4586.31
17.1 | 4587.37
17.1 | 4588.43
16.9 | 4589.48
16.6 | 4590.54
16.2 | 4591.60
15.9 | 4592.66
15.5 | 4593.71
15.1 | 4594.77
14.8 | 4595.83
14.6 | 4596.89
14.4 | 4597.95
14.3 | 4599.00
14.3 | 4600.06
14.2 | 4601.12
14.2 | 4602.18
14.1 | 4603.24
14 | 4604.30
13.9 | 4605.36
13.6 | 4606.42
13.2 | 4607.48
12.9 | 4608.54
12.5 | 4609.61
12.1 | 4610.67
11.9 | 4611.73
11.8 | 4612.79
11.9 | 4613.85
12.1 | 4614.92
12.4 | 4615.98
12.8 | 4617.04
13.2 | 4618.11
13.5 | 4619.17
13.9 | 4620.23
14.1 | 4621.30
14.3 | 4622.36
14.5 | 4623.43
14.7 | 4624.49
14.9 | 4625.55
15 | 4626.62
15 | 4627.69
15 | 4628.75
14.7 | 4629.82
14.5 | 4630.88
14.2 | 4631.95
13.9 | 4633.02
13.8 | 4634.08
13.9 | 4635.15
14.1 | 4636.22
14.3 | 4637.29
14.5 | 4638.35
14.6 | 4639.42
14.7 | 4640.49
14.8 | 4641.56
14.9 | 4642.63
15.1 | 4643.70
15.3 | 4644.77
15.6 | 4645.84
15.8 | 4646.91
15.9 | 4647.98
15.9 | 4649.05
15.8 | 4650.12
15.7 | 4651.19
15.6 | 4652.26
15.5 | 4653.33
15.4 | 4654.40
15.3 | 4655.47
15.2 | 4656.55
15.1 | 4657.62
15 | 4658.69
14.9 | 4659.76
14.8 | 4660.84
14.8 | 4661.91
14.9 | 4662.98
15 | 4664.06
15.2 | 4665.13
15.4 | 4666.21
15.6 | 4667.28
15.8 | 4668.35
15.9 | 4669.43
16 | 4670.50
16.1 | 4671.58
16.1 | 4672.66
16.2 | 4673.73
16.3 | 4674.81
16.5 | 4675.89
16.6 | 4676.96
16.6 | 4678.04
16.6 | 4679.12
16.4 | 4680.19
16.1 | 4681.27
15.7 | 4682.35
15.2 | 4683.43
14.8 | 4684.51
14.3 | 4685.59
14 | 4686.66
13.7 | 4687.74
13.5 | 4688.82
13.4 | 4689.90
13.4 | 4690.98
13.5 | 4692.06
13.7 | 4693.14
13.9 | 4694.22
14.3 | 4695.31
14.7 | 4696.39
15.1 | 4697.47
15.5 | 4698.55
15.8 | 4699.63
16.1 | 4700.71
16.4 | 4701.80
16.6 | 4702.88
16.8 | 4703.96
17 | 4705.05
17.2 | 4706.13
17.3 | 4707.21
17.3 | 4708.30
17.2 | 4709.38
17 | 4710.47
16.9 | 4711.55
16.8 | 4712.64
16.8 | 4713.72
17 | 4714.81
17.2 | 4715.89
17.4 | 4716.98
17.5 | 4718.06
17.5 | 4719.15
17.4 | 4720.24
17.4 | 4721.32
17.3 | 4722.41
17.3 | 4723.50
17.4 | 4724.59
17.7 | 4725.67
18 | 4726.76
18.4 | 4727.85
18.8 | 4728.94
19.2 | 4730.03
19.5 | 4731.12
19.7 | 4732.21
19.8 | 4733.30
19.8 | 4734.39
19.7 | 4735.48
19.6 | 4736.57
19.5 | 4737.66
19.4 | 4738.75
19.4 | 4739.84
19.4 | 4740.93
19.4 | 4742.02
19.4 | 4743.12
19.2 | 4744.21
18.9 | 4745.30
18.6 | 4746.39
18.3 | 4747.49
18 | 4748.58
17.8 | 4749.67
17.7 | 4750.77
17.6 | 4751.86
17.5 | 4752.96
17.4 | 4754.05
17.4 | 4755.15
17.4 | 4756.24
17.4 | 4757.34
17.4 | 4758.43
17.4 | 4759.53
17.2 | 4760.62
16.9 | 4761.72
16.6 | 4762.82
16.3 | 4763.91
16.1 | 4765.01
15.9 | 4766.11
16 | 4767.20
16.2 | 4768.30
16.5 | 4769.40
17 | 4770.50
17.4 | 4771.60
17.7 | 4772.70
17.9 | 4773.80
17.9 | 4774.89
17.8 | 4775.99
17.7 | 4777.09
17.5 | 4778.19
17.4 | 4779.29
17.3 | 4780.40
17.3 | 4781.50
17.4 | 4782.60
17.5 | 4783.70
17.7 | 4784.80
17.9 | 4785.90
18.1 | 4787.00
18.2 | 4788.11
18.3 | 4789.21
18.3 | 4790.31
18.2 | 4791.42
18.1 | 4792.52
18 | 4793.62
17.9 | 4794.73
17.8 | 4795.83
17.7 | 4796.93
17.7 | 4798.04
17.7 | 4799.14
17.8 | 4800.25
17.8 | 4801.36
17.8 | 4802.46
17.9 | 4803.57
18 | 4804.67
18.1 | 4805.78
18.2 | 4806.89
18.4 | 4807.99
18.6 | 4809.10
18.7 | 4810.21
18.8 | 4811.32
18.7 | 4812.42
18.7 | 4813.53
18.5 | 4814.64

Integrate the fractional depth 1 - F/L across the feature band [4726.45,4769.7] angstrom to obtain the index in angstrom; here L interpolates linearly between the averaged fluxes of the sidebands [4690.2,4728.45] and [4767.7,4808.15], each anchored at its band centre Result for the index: -2.7 angstrom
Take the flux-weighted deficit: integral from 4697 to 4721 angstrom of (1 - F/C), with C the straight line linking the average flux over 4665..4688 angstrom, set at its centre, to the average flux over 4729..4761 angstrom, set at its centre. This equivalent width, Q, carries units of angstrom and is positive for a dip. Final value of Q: 0.4 angstrom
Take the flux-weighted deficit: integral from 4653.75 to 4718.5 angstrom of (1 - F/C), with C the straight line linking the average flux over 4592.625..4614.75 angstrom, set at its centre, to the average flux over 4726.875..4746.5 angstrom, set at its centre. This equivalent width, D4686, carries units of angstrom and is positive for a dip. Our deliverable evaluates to 5.6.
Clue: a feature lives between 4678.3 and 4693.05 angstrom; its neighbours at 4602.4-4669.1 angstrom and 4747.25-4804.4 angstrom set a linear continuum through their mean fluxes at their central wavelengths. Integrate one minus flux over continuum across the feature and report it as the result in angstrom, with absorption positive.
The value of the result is 0.8 angstrom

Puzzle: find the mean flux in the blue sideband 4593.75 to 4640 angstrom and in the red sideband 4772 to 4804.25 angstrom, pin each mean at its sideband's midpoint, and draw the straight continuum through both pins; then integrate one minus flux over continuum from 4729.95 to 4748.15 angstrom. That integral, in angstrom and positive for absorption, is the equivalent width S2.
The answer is -2.9 angstrom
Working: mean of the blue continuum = 13.9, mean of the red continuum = 17.8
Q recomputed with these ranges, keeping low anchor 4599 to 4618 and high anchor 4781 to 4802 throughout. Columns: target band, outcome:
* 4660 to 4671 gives -0.6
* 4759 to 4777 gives 0.3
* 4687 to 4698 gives 1.0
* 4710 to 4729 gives -1.7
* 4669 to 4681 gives -1.2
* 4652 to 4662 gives -0.6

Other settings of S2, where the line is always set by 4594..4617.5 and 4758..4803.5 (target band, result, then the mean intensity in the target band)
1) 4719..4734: -1.9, 18.3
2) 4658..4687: -1.2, 15.6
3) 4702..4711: -0.7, 17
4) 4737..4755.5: -2.1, 18.5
